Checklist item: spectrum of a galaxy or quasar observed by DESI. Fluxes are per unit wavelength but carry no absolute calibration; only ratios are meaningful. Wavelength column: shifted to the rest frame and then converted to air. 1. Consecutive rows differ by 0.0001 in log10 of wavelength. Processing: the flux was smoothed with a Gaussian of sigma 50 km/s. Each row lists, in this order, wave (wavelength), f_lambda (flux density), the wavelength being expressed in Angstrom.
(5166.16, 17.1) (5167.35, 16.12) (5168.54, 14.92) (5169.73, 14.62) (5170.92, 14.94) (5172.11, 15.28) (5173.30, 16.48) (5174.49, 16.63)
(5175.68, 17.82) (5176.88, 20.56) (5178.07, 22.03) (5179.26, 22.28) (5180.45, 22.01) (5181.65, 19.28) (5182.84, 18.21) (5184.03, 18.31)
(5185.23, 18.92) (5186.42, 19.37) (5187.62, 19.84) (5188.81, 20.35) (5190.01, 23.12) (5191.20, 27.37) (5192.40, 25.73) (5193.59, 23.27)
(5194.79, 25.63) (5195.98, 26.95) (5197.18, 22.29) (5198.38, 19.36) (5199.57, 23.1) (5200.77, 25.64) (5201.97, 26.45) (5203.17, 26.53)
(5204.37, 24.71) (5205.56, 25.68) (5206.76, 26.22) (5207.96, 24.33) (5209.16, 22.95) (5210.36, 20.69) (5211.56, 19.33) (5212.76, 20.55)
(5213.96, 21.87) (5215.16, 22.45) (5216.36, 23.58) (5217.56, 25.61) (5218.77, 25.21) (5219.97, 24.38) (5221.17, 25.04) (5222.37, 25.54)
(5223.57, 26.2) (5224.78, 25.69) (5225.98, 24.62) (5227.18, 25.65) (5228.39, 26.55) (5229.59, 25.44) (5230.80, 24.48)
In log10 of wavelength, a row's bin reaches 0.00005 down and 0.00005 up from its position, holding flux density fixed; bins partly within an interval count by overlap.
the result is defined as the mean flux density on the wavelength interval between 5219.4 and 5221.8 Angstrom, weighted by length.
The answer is 24.8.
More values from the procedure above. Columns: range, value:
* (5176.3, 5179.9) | 21.7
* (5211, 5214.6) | 20.6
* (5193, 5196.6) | 25.3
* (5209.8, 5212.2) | 20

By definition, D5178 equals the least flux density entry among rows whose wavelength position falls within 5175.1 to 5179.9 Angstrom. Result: 17.82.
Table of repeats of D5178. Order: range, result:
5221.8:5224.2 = 25.54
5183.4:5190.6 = 18.31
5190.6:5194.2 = 23.27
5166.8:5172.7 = 14.62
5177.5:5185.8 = 18.21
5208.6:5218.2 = 19.33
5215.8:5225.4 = 23.58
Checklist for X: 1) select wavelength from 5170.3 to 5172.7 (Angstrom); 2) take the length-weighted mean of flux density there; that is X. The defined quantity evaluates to 15.1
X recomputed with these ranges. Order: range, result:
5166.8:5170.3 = 15.2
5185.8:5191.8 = 22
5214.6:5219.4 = 24.2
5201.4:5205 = 25.9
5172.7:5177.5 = 17.9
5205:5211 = 23.9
